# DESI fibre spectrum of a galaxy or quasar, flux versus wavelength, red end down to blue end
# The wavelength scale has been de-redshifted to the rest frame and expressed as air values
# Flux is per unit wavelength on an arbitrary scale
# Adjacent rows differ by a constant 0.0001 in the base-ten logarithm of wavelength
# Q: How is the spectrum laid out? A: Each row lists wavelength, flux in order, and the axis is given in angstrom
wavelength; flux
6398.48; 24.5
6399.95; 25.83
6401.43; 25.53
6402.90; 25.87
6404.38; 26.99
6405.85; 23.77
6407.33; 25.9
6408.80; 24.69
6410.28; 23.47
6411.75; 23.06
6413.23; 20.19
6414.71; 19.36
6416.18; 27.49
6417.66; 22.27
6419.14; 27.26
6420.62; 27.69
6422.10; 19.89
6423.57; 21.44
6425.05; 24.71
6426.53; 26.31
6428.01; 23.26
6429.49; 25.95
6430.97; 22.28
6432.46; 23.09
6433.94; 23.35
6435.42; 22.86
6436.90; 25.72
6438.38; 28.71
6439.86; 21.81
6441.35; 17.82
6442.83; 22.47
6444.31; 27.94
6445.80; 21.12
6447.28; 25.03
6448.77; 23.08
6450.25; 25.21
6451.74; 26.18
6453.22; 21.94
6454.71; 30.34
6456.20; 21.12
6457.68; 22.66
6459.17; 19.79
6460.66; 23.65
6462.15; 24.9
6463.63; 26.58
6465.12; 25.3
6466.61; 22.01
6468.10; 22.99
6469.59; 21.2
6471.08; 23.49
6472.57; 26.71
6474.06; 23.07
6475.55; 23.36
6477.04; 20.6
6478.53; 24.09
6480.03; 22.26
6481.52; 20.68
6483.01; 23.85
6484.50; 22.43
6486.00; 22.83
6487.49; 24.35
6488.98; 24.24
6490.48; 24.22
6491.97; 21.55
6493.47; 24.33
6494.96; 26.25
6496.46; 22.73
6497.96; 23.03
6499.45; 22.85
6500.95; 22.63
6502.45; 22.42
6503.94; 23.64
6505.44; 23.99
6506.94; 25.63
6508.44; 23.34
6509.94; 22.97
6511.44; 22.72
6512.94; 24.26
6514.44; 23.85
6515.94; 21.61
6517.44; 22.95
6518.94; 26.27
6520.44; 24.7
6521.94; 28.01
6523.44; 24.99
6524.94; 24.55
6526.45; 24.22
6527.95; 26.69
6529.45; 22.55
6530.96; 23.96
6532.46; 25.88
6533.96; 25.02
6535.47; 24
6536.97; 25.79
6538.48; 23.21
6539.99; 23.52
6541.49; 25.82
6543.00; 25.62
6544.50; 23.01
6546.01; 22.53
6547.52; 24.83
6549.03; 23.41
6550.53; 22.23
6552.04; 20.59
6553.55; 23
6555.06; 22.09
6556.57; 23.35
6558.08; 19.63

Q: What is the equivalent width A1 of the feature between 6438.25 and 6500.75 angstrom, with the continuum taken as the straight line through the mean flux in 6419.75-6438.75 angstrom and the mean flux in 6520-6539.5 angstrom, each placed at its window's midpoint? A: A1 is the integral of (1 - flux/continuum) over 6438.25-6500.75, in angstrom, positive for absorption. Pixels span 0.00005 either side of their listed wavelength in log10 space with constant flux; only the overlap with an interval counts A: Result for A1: 2.50 angstrom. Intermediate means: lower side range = 24.2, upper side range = 24.9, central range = 23.5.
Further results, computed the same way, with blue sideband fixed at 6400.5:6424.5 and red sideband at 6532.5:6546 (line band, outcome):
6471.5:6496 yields 0.9 angstrom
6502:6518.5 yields 0.6 angstrom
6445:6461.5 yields 0.4 angstrom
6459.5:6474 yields 0.2 angstrom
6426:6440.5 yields -0.1 angstrom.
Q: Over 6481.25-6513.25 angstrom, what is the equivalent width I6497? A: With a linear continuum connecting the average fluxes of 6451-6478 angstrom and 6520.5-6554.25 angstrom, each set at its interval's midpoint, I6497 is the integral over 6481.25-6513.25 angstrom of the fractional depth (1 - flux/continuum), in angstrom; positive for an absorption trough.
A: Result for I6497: 0.7 angstrom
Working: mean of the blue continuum 23.7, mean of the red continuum 24.3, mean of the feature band 23.4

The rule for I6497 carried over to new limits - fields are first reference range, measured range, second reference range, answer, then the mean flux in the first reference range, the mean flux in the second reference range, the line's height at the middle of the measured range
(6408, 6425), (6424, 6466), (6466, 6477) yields -1.4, 23.4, 23.1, 23.3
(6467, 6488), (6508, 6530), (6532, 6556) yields -0.8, 23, 23.8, 23.5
